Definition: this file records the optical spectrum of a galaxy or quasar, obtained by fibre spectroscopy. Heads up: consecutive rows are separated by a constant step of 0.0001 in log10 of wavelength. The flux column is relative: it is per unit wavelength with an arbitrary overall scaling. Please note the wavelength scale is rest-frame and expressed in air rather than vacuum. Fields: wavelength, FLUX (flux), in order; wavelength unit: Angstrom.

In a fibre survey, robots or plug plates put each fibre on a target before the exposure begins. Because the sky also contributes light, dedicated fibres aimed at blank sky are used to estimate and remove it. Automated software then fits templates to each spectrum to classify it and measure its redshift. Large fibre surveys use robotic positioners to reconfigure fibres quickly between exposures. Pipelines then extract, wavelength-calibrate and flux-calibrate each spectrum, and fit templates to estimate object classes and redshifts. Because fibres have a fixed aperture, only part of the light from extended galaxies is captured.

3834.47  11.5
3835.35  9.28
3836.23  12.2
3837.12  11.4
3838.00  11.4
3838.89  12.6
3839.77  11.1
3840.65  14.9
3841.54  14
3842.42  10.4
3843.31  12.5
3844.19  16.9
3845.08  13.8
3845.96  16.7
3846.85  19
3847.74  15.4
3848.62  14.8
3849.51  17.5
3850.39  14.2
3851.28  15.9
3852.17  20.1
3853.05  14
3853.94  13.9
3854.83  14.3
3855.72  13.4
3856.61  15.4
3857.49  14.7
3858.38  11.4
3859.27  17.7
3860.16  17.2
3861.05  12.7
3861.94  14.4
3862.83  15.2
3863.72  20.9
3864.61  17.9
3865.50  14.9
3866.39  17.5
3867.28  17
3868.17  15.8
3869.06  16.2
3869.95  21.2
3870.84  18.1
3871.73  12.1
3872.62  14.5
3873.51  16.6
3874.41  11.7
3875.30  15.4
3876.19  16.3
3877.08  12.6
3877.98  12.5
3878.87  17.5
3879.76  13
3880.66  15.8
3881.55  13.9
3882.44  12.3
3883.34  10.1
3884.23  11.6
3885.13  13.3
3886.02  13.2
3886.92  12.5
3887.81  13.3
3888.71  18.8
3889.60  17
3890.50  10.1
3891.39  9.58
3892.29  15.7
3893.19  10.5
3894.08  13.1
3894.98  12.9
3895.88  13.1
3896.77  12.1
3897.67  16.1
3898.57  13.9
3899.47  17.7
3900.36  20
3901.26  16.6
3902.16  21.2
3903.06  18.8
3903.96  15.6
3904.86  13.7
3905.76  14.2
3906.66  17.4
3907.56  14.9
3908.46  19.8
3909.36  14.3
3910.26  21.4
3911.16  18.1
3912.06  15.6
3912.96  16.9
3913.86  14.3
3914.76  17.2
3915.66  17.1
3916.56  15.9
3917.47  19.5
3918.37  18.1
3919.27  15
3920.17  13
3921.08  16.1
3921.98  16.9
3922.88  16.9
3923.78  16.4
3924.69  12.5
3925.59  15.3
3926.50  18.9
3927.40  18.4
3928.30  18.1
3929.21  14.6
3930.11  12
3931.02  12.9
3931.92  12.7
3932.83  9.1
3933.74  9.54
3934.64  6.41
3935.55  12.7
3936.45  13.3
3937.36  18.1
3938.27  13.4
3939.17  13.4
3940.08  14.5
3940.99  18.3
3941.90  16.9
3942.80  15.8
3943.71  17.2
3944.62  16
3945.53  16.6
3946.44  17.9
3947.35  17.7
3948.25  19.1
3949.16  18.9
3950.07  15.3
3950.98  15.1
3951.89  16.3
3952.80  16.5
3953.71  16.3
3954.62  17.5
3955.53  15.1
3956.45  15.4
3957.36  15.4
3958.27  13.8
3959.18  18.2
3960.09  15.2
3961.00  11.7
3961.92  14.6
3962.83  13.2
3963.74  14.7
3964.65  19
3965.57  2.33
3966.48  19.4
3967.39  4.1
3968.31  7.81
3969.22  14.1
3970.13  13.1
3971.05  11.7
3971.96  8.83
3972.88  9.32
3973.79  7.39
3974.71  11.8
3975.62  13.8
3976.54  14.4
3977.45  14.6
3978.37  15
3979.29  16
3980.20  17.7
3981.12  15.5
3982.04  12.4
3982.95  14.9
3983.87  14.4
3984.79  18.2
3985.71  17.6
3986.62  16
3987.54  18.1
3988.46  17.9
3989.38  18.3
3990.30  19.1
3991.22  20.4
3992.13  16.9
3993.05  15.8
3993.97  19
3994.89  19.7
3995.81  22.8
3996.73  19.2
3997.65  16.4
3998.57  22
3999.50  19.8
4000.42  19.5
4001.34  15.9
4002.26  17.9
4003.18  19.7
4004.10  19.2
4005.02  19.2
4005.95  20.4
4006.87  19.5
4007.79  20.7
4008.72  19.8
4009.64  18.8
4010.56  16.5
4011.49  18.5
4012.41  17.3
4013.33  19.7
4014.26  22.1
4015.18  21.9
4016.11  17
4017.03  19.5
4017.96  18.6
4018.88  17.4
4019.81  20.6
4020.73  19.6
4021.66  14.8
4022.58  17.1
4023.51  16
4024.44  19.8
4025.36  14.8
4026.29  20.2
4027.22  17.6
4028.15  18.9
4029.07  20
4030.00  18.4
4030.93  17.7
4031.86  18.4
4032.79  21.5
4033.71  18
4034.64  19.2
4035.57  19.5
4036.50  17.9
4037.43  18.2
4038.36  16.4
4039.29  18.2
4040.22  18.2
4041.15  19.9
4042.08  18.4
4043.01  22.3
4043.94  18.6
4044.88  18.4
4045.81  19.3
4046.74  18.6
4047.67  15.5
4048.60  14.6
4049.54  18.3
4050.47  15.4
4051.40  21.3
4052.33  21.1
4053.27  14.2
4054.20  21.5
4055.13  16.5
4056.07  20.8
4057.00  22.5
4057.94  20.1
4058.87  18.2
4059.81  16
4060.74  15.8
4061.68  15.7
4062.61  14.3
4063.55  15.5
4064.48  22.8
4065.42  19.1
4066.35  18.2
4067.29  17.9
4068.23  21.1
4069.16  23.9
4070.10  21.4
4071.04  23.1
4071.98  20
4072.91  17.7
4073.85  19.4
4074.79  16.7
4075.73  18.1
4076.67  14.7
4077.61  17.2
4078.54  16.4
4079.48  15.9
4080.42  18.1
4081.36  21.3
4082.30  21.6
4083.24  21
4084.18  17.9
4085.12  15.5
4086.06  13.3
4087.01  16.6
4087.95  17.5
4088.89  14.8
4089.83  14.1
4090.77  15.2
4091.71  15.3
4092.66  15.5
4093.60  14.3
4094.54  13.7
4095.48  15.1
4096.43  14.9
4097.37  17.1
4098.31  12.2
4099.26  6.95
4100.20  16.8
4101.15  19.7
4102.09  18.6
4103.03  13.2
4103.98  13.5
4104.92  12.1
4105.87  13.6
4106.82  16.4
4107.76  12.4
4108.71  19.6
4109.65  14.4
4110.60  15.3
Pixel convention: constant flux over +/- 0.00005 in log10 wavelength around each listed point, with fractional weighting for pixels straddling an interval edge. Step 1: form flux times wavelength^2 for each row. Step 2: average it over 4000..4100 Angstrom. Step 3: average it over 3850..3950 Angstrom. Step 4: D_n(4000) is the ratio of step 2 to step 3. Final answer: 1.3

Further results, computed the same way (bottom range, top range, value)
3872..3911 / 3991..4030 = 1.35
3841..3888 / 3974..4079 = 1.32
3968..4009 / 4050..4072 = 1.19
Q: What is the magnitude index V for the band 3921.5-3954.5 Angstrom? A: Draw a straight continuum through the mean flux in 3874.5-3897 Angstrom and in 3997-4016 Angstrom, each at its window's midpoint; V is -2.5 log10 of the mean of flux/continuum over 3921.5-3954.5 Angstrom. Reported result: 0.04 mag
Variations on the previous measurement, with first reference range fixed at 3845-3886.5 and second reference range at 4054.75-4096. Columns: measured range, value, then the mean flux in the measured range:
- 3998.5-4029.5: -0.11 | 18.8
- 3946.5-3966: 0.06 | 15.4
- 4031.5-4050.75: -0.06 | 18.4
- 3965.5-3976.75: 0.45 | 10.8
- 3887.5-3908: 0.04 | 15.1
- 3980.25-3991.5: -0.01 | 16.9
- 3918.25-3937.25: 0.12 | 14.2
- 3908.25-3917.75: -0.09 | 17.2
